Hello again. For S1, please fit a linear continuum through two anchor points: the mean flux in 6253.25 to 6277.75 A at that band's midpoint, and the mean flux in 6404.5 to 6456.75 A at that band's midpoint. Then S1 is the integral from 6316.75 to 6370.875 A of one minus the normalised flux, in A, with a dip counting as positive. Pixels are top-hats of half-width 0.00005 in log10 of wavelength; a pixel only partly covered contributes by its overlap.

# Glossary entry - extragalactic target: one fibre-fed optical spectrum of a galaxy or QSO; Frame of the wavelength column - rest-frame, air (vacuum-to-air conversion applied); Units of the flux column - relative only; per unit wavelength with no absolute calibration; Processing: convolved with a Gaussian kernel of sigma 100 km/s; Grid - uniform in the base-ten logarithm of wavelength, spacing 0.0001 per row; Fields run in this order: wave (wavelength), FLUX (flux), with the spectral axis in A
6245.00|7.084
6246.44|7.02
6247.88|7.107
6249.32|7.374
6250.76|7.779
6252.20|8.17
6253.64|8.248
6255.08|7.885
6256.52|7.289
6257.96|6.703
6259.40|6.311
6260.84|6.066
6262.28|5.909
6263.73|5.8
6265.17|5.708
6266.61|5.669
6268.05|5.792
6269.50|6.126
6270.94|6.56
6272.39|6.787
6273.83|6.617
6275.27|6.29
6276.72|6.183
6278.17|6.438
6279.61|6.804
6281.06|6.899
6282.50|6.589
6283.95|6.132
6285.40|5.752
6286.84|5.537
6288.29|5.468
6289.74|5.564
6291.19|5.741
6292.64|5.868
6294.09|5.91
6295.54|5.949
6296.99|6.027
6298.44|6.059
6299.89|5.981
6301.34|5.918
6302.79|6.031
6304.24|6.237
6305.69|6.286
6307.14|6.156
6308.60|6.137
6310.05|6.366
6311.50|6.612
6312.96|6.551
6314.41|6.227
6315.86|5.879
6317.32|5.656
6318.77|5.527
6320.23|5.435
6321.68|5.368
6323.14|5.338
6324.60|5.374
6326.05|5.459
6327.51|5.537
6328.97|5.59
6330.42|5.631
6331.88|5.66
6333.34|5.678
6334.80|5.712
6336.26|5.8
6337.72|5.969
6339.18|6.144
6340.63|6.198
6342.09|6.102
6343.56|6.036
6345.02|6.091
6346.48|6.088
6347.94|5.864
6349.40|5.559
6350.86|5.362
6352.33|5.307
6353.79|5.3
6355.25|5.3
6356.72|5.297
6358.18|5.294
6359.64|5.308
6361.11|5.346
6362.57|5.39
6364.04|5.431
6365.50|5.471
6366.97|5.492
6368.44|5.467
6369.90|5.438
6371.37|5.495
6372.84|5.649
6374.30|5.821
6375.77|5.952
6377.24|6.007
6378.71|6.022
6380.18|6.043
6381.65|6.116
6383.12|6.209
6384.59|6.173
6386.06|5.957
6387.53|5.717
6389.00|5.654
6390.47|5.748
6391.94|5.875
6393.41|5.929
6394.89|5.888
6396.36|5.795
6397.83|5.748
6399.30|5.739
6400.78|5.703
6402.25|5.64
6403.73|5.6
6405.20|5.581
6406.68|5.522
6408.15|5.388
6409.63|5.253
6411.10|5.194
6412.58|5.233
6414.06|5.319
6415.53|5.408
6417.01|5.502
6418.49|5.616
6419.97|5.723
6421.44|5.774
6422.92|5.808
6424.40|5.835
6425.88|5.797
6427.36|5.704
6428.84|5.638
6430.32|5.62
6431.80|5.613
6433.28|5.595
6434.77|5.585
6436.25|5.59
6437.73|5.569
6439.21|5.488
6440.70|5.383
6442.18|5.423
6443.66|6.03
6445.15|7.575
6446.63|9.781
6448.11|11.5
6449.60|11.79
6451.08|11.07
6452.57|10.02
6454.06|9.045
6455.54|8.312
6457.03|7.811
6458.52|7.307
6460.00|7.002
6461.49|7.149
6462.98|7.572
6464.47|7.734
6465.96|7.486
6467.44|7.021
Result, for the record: 7.5 A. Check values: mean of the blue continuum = 6.44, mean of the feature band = 5.59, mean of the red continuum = 6.57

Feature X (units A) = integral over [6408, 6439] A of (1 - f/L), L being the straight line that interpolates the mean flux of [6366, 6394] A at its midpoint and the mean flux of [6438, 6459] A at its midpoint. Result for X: 7.61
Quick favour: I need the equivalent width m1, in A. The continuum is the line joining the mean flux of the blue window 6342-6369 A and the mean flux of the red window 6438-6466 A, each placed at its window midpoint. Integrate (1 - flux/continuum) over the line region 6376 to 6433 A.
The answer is 8.9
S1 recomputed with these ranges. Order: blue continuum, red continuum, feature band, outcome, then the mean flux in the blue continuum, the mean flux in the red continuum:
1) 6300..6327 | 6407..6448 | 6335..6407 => 2.1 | 5.92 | 5.88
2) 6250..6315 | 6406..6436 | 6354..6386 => 1.0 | 6.34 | 5.56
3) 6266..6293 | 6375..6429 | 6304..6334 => 0.9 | 6.15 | 5.73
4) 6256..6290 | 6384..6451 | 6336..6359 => 1.6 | 6.21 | 6.1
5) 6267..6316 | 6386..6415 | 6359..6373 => 0.8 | 6.16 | 5.62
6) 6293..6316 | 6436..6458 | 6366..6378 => 2.4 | 6.15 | 8.07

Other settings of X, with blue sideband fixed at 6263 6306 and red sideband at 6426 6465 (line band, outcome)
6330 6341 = 1.1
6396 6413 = 3.6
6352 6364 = 2.4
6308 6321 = 0.6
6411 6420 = 2.1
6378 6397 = 2.6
